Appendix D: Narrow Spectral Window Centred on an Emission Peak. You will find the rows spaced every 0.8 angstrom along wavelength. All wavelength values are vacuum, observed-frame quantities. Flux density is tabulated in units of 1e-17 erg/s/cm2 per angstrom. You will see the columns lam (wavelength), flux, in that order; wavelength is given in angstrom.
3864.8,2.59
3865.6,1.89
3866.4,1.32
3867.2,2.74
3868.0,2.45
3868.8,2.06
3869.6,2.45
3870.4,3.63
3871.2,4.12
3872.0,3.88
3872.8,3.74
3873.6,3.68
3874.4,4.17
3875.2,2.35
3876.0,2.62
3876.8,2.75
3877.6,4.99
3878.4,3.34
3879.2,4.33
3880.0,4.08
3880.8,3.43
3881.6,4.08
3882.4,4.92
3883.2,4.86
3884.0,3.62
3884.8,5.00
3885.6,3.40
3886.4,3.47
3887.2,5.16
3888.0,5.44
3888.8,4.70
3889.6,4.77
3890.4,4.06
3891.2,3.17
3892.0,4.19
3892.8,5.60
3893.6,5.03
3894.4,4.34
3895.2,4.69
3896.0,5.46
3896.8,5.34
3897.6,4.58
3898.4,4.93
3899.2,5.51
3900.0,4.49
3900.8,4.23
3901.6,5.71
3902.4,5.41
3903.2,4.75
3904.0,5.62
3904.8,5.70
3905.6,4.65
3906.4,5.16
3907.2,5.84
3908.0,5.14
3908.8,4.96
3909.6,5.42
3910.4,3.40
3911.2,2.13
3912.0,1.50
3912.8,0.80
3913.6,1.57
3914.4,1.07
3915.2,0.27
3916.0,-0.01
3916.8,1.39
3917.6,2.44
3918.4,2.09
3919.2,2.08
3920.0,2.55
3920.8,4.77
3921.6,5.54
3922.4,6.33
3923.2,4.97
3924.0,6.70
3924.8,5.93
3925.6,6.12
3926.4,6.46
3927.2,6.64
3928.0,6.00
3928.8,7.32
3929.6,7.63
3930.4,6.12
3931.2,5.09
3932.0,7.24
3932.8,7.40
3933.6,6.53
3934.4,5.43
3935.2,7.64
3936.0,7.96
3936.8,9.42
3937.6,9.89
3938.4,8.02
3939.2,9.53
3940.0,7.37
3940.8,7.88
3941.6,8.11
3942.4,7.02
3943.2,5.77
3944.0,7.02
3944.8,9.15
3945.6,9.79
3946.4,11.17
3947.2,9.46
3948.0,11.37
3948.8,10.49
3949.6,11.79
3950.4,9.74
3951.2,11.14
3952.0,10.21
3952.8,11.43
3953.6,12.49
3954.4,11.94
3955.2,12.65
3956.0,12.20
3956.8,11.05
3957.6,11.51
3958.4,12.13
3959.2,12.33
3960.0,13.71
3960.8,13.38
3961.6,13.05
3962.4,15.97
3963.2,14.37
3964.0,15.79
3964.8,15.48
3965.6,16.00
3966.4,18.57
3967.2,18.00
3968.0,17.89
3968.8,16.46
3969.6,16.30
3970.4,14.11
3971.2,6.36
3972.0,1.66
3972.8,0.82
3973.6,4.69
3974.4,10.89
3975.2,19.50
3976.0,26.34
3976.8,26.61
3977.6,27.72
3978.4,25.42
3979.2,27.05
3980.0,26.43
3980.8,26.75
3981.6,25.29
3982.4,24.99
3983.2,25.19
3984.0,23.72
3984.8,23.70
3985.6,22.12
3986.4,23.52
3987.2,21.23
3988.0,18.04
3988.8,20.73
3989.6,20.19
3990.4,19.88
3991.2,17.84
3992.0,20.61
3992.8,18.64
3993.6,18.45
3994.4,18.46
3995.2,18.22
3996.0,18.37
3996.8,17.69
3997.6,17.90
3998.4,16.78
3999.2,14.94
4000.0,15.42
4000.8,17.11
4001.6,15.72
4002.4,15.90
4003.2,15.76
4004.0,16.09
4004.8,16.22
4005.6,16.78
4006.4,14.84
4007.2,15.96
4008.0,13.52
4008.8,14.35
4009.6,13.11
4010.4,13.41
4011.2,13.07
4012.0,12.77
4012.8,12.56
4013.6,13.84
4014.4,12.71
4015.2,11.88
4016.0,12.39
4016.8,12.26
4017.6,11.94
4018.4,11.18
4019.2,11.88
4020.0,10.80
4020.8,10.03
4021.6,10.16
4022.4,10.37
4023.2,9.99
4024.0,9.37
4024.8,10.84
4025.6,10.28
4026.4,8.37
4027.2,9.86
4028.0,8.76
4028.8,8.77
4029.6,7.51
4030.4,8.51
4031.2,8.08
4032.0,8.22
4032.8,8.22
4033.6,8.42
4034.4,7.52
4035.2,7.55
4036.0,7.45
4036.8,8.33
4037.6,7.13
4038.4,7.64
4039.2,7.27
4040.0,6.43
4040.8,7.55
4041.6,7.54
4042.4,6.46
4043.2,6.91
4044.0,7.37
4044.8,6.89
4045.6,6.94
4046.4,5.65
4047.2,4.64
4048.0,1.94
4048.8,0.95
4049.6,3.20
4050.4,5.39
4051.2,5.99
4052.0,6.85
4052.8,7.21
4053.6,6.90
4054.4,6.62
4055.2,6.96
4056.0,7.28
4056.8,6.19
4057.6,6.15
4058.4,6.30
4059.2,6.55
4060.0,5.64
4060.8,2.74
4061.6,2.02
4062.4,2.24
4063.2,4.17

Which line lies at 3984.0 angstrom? Lyman alpha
